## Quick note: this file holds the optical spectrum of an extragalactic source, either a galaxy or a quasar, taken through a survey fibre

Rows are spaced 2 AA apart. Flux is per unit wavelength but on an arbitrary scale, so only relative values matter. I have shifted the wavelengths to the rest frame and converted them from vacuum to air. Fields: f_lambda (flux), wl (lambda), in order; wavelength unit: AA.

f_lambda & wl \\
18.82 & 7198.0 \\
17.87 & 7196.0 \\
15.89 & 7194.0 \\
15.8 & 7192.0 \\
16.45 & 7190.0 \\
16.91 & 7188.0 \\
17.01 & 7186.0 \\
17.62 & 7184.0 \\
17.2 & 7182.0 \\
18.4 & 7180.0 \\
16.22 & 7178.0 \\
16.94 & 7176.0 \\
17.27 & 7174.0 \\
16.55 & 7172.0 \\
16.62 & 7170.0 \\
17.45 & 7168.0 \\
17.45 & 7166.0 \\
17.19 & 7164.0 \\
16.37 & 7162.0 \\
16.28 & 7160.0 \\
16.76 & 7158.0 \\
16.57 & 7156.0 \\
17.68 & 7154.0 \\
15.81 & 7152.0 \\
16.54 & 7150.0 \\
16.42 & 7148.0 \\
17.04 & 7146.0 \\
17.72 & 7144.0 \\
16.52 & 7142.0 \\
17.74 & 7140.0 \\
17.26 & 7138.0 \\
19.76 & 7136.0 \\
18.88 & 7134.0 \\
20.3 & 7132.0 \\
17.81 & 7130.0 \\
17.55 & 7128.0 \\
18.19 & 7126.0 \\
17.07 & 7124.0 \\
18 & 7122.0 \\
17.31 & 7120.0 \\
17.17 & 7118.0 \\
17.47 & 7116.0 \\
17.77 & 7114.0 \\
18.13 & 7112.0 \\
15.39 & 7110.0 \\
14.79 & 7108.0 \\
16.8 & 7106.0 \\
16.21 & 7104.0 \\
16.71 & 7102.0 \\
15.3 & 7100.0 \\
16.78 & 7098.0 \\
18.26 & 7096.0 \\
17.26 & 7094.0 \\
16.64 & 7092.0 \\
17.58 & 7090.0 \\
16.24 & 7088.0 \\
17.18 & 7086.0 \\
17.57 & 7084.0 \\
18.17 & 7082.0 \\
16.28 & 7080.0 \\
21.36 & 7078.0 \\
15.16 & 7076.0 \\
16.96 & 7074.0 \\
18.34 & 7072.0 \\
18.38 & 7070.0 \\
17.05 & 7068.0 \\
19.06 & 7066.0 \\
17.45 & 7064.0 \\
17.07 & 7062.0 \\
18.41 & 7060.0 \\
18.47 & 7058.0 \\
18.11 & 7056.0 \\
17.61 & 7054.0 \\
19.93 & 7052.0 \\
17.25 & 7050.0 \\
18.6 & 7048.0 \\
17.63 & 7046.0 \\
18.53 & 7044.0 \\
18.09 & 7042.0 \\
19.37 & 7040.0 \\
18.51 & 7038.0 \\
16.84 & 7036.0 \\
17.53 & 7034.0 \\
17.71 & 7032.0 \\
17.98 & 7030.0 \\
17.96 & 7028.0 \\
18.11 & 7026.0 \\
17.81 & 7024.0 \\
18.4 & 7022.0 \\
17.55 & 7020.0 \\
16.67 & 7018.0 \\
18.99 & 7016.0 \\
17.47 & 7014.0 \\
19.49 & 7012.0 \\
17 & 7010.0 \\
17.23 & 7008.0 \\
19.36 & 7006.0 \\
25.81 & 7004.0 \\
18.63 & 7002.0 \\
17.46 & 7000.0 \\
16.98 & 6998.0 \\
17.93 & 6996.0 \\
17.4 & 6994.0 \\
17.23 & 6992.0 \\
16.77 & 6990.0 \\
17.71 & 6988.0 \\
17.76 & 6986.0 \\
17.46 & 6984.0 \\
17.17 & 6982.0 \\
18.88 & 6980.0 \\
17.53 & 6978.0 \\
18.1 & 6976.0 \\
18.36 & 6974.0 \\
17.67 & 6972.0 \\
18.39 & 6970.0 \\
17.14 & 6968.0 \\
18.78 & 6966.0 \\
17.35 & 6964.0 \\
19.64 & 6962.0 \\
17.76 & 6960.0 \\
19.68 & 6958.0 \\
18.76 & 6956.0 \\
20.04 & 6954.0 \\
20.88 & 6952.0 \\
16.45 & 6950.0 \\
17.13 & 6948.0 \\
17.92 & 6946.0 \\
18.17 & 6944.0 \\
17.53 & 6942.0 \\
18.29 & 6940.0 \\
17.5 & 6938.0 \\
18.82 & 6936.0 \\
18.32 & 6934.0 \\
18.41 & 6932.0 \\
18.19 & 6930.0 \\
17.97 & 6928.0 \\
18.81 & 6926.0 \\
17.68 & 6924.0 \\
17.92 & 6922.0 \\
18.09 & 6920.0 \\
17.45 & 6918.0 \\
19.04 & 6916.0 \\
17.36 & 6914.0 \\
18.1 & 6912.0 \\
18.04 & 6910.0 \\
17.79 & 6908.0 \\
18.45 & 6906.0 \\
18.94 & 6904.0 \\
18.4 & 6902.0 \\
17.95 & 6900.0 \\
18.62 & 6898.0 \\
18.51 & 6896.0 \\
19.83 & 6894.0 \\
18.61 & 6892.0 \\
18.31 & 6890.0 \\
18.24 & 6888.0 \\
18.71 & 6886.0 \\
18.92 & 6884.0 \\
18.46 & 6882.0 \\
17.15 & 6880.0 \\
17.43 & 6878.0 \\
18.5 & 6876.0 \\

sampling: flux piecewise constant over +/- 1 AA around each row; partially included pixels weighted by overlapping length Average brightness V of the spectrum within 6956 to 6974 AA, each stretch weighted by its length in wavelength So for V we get 18.3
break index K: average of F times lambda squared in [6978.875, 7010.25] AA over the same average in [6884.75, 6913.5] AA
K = 1.0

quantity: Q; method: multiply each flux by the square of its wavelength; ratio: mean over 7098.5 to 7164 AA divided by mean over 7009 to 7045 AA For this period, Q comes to 0.98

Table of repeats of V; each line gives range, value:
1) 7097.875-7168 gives 17.2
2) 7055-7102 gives 17.5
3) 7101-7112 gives 16.2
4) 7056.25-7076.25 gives 17.7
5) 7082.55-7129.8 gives 17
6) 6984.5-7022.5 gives 18.2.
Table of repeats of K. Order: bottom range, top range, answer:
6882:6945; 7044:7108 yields 1.00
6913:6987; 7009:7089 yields 1.01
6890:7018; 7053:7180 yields 0.99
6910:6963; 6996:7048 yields 1.02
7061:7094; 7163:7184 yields 1.01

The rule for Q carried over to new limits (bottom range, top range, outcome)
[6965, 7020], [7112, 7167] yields 1.00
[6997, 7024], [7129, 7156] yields 0.99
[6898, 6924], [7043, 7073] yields 1.04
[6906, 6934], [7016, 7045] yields 1.03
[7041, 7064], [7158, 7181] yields 0.97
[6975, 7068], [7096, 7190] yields 0.98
